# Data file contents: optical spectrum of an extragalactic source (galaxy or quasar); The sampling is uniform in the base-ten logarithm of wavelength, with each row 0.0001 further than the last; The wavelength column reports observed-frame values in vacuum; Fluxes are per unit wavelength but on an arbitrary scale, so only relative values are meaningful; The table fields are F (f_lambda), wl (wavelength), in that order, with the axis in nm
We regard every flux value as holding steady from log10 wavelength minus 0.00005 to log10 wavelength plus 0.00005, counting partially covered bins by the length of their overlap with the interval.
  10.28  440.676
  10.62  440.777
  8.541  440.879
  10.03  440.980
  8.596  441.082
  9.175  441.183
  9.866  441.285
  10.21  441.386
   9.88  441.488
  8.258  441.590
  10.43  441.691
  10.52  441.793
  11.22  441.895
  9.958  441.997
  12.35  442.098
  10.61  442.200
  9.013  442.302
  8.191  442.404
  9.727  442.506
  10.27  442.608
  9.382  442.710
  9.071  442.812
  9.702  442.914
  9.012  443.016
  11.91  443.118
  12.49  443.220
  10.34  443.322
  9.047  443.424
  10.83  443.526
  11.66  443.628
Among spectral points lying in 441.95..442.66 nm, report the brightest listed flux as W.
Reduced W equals 12.35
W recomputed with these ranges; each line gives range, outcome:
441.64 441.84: 10.52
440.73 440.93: 10.62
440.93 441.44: 10.21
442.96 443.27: 12.49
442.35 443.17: 11.91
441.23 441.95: 11.22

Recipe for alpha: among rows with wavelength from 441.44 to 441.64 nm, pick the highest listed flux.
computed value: 9.88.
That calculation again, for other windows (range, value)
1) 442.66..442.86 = 9.382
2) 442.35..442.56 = 9.727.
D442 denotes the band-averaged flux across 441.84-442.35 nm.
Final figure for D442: 10.6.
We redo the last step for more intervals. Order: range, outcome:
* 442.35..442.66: 9.38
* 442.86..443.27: 10.8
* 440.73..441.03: 9.72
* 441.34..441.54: 10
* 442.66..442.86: 9.23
